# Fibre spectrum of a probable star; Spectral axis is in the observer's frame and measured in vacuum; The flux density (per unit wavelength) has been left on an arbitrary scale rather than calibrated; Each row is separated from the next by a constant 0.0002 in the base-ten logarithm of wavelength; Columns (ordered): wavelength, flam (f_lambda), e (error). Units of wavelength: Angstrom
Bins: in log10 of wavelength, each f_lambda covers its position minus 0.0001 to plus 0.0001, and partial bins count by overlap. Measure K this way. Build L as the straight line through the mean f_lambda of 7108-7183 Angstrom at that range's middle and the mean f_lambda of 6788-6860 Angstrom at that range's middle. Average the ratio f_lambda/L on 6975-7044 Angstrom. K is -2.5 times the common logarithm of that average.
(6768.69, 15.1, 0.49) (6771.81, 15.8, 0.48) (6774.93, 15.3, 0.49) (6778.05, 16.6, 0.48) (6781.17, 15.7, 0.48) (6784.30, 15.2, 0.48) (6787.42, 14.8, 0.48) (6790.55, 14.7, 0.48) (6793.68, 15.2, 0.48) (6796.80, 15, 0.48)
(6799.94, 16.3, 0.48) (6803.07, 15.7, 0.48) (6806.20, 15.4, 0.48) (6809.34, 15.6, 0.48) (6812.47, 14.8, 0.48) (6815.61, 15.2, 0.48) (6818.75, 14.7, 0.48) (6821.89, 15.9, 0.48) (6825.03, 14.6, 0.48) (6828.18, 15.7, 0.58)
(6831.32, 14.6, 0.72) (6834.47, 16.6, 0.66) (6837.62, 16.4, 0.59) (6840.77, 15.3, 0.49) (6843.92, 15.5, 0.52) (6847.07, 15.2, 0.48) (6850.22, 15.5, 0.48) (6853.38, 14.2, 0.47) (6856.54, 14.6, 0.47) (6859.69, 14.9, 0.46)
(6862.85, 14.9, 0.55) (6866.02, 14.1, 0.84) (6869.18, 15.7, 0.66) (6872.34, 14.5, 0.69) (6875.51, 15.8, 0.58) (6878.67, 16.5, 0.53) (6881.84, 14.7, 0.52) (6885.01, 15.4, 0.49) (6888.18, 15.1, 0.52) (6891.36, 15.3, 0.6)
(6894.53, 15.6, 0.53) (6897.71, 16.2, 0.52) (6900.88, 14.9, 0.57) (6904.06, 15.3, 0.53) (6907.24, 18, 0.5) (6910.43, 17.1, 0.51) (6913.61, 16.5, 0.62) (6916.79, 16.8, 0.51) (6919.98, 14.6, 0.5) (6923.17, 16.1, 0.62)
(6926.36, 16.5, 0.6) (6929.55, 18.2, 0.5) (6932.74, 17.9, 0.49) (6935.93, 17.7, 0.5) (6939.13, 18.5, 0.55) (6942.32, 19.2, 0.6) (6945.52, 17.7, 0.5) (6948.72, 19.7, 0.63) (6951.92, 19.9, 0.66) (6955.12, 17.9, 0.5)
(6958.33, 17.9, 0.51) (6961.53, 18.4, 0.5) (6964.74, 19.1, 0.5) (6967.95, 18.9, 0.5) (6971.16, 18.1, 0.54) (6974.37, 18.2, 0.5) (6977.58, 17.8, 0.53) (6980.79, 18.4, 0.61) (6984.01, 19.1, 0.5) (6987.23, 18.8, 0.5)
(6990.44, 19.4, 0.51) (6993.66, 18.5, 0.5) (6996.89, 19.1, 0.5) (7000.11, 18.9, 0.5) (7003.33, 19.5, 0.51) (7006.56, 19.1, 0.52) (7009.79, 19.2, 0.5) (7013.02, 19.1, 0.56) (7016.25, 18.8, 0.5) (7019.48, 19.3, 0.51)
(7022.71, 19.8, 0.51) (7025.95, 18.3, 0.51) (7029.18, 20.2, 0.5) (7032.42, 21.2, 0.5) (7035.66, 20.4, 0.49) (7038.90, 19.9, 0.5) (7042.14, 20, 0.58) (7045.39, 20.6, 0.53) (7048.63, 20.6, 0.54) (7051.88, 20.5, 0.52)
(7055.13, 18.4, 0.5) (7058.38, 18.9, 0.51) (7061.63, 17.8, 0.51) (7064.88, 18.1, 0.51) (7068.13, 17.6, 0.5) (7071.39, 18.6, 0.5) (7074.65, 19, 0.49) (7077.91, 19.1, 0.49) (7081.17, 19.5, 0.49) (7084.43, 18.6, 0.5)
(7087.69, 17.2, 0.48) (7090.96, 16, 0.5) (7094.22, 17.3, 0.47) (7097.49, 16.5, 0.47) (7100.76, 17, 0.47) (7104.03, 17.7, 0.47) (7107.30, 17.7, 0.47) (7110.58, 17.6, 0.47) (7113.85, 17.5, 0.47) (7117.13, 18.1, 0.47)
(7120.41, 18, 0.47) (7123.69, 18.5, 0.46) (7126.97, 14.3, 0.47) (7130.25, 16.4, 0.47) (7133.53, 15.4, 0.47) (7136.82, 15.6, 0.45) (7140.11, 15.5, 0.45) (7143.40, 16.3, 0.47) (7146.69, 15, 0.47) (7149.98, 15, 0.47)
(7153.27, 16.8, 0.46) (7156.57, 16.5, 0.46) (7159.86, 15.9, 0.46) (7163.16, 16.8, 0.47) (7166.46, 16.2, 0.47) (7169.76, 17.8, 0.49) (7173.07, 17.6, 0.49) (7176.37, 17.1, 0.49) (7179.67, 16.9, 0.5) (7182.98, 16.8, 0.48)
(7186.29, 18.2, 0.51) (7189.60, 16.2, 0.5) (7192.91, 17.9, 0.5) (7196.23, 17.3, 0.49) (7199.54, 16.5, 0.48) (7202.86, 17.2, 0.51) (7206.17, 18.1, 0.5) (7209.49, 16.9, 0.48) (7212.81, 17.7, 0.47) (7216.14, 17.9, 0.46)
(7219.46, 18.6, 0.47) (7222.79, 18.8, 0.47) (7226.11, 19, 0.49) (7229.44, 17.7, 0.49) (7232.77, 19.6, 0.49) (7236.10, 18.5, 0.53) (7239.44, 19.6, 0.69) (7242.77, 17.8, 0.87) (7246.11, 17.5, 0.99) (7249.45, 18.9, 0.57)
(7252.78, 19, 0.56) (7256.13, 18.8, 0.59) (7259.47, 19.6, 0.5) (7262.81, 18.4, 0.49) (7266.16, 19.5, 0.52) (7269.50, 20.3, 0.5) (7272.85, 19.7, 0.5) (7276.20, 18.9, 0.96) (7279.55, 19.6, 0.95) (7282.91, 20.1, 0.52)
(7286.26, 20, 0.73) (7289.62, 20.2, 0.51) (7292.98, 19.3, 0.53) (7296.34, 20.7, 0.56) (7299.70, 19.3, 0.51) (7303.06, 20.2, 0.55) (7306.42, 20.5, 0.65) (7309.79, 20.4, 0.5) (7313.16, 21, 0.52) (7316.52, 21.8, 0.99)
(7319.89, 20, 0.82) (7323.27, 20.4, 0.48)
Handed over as -0.20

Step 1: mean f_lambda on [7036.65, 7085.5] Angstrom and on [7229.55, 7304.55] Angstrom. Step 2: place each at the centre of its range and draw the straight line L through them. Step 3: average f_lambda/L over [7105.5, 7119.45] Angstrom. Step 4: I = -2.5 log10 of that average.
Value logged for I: 0.09 mag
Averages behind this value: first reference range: 19.2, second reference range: 19.3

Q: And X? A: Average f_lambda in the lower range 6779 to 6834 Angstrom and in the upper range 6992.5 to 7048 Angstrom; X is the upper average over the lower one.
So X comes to 1.28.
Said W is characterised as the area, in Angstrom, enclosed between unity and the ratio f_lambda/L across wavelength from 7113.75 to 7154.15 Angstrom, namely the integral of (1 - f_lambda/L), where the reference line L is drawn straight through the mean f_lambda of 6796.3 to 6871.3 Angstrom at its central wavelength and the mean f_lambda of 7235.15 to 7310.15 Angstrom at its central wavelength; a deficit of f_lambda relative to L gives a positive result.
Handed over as 4.1 Angstrom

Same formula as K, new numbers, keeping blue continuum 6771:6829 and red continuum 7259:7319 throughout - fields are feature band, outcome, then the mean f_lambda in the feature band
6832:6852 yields 0.01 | 15.7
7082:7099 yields 0.05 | 17.2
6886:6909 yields 0.04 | 15.8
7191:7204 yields 0.11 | 17.2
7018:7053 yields -0.14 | 20.1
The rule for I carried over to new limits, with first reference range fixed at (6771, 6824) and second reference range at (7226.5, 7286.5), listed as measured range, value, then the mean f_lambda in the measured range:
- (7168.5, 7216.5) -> 0.074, 17.3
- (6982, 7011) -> -0.125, 19.1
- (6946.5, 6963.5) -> -0.128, 18.7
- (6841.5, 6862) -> 0.058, 15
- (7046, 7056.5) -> -0.147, 19.9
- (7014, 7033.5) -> -0.139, 19.5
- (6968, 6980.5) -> -0.086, 18.2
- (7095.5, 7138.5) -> 0.062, 16.9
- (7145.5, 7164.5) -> 0.142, 16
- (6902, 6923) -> -0.001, 16.3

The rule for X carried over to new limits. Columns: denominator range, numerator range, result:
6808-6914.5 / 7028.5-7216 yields 1.14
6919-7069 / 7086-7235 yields 0.91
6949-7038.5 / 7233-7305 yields 1.02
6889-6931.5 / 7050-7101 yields 1.12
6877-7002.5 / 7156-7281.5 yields 1.03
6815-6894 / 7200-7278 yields 1.22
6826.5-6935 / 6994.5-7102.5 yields 1.20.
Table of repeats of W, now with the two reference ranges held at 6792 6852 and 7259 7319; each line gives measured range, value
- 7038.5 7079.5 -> -3.25 Angstrom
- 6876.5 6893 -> 0.64 Angstrom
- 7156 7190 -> 3.43 Angstrom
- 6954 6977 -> -2.07 Angstrom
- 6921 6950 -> -2.32 Angstrom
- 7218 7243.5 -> 0.89 Angstrom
